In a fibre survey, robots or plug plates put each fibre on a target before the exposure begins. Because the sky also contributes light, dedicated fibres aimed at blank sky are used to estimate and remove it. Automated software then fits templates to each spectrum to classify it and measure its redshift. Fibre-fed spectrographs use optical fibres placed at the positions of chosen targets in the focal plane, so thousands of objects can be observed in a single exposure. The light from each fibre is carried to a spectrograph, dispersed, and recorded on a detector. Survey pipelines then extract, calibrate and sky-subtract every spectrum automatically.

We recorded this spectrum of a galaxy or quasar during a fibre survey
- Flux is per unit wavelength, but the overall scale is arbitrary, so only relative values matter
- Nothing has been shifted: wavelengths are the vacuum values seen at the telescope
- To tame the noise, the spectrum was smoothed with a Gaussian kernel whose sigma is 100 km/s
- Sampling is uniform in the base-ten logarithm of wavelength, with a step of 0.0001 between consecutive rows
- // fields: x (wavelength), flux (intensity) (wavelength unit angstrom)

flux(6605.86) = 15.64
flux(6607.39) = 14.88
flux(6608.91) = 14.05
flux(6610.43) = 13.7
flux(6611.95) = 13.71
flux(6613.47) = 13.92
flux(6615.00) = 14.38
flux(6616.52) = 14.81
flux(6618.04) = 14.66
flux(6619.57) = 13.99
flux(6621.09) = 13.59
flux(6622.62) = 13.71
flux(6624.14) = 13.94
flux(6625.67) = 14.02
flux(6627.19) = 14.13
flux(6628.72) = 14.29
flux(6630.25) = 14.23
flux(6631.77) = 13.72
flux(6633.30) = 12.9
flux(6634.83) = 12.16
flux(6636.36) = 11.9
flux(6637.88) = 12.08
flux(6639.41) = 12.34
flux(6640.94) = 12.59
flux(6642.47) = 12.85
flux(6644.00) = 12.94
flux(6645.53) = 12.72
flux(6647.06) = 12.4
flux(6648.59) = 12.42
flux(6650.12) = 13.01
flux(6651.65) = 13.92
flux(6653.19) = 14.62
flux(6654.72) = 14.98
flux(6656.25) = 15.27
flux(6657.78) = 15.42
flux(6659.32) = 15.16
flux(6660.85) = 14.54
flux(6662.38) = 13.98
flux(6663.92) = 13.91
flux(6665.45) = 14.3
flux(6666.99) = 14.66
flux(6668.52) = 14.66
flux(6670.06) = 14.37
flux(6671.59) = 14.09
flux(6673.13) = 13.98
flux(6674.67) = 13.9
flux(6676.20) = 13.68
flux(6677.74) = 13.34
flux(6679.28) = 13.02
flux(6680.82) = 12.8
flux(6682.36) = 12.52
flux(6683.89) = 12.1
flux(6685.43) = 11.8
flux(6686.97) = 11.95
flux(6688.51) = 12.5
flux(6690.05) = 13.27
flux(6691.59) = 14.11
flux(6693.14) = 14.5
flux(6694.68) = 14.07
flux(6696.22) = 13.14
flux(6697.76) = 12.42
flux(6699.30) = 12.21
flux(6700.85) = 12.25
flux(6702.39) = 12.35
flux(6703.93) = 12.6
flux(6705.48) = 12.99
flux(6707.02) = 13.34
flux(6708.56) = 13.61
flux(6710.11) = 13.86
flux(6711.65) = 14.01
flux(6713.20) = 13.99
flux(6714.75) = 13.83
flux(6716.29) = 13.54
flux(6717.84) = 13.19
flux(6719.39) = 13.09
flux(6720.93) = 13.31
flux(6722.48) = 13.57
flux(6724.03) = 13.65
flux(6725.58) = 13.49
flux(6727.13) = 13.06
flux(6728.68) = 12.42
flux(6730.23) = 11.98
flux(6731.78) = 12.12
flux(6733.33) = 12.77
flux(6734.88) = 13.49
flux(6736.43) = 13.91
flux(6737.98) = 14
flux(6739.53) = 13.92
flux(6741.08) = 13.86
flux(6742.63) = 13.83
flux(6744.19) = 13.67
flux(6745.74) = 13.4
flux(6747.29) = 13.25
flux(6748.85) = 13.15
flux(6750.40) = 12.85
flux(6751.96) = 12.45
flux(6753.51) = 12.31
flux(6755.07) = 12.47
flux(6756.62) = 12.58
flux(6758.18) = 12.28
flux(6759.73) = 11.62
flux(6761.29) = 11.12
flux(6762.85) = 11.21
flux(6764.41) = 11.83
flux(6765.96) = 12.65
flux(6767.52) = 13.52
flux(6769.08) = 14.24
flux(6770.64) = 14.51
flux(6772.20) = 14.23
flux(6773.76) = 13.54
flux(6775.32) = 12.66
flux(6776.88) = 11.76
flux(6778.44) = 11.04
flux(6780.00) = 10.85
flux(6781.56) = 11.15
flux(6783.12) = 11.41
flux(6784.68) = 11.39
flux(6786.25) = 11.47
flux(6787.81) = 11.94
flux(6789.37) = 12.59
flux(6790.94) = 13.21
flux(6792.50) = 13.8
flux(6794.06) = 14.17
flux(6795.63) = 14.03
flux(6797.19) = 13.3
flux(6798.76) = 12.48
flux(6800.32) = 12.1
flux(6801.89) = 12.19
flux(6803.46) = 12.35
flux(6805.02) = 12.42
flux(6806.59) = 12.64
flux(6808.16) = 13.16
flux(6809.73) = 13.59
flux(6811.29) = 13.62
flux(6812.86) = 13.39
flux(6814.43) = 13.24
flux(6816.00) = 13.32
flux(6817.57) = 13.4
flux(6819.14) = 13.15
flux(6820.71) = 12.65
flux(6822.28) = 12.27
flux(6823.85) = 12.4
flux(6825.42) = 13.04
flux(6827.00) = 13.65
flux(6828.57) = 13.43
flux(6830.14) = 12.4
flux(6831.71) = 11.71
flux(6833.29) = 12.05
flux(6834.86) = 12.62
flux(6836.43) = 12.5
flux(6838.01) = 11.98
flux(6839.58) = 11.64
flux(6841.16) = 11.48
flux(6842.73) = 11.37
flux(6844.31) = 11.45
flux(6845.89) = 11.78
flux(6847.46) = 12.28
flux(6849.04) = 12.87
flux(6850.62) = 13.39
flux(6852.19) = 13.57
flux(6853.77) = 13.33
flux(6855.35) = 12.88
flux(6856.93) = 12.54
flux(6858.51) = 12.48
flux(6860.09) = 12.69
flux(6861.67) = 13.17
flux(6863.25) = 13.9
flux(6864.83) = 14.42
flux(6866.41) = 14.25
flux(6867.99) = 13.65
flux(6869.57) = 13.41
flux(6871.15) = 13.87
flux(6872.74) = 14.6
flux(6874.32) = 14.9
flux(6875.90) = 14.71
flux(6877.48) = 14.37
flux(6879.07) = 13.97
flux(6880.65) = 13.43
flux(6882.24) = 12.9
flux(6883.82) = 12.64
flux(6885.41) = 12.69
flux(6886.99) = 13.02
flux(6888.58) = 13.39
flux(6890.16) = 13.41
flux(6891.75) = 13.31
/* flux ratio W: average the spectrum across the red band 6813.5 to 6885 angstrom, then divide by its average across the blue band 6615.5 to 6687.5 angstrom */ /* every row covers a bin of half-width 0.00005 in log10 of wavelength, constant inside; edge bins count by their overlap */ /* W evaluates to 0.96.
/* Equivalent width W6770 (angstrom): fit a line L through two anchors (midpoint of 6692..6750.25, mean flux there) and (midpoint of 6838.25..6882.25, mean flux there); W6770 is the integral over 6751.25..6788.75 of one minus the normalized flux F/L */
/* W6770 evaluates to 2.8 angstrom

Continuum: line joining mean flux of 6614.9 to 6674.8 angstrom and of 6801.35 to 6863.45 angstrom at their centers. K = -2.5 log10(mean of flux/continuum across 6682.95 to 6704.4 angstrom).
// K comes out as 0.057 mag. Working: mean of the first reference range 13.8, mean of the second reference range 12.7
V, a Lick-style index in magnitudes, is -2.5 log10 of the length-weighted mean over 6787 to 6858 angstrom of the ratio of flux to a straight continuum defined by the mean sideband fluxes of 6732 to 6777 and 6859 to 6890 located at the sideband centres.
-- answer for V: 0.05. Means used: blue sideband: 13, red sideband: 13.7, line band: 12.7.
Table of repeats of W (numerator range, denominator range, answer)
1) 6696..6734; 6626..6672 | 0.95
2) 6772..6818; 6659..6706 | 0.95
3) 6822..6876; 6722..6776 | 0.99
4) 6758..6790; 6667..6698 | 0.92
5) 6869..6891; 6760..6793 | 1.11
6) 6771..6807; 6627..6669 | 0.92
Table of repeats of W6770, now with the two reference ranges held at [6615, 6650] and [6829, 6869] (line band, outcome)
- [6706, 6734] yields -0.5 angstrom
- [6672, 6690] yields 0.3 angstrom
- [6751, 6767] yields 1.1 angstrom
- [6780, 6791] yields 1.0 angstrom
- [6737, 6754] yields -0.5 angstrom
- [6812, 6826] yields -0.3 angstrom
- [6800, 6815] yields -0.1 angstrom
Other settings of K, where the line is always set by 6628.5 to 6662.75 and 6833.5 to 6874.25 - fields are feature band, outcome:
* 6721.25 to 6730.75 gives 0.017 mag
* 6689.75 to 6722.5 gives -0.001 mag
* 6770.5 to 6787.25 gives 0.089 mag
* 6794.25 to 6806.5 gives 0.025 mag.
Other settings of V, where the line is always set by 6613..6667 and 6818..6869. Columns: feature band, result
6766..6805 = 0.03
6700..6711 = 0.03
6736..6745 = -0.05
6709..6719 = -0.03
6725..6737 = 0.03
